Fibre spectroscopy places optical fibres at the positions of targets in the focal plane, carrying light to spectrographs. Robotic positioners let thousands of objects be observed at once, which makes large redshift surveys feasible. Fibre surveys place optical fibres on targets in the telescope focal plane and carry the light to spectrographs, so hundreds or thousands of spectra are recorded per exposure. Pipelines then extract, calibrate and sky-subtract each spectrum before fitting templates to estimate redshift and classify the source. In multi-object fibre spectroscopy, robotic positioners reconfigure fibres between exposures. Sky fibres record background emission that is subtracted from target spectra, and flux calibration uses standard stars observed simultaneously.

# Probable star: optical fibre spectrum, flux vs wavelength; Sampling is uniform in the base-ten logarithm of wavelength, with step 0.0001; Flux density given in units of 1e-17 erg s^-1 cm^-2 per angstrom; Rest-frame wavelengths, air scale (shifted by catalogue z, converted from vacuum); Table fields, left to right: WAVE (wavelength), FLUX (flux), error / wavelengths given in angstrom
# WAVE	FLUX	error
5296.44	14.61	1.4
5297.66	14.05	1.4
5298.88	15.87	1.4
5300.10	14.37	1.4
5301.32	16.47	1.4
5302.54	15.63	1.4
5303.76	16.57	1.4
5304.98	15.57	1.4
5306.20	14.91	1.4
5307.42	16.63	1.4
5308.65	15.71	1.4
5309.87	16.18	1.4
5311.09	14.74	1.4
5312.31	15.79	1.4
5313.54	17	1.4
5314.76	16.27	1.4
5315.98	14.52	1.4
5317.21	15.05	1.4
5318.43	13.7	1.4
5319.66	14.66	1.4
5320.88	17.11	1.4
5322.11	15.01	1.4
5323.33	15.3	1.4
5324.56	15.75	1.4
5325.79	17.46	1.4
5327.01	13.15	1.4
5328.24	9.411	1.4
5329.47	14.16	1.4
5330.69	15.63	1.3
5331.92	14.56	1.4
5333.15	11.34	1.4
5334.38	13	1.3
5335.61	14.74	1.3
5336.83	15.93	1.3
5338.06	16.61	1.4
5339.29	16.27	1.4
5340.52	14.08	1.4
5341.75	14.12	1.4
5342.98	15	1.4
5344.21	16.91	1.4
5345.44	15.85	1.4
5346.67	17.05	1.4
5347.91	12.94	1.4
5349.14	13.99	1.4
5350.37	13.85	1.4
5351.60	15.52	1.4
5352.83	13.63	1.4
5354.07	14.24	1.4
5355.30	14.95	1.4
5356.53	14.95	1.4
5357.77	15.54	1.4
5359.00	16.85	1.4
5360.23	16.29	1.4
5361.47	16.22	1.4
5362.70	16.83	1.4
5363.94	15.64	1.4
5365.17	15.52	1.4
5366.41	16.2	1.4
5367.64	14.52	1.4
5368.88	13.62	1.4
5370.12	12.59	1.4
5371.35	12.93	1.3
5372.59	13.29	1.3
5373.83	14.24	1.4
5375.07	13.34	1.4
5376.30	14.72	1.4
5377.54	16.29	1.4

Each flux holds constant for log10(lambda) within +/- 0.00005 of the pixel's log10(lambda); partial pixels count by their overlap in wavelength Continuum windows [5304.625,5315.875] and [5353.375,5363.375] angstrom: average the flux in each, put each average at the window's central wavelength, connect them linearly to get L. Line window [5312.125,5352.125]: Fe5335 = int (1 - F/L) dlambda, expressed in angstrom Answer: 2.2 angstrom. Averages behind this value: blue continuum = 15.8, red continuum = 15.7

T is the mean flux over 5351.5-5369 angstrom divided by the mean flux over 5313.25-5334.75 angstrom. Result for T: 1.1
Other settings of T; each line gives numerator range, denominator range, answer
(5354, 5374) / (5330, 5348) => 1.00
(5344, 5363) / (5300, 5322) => 0.98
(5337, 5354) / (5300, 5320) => 0.97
